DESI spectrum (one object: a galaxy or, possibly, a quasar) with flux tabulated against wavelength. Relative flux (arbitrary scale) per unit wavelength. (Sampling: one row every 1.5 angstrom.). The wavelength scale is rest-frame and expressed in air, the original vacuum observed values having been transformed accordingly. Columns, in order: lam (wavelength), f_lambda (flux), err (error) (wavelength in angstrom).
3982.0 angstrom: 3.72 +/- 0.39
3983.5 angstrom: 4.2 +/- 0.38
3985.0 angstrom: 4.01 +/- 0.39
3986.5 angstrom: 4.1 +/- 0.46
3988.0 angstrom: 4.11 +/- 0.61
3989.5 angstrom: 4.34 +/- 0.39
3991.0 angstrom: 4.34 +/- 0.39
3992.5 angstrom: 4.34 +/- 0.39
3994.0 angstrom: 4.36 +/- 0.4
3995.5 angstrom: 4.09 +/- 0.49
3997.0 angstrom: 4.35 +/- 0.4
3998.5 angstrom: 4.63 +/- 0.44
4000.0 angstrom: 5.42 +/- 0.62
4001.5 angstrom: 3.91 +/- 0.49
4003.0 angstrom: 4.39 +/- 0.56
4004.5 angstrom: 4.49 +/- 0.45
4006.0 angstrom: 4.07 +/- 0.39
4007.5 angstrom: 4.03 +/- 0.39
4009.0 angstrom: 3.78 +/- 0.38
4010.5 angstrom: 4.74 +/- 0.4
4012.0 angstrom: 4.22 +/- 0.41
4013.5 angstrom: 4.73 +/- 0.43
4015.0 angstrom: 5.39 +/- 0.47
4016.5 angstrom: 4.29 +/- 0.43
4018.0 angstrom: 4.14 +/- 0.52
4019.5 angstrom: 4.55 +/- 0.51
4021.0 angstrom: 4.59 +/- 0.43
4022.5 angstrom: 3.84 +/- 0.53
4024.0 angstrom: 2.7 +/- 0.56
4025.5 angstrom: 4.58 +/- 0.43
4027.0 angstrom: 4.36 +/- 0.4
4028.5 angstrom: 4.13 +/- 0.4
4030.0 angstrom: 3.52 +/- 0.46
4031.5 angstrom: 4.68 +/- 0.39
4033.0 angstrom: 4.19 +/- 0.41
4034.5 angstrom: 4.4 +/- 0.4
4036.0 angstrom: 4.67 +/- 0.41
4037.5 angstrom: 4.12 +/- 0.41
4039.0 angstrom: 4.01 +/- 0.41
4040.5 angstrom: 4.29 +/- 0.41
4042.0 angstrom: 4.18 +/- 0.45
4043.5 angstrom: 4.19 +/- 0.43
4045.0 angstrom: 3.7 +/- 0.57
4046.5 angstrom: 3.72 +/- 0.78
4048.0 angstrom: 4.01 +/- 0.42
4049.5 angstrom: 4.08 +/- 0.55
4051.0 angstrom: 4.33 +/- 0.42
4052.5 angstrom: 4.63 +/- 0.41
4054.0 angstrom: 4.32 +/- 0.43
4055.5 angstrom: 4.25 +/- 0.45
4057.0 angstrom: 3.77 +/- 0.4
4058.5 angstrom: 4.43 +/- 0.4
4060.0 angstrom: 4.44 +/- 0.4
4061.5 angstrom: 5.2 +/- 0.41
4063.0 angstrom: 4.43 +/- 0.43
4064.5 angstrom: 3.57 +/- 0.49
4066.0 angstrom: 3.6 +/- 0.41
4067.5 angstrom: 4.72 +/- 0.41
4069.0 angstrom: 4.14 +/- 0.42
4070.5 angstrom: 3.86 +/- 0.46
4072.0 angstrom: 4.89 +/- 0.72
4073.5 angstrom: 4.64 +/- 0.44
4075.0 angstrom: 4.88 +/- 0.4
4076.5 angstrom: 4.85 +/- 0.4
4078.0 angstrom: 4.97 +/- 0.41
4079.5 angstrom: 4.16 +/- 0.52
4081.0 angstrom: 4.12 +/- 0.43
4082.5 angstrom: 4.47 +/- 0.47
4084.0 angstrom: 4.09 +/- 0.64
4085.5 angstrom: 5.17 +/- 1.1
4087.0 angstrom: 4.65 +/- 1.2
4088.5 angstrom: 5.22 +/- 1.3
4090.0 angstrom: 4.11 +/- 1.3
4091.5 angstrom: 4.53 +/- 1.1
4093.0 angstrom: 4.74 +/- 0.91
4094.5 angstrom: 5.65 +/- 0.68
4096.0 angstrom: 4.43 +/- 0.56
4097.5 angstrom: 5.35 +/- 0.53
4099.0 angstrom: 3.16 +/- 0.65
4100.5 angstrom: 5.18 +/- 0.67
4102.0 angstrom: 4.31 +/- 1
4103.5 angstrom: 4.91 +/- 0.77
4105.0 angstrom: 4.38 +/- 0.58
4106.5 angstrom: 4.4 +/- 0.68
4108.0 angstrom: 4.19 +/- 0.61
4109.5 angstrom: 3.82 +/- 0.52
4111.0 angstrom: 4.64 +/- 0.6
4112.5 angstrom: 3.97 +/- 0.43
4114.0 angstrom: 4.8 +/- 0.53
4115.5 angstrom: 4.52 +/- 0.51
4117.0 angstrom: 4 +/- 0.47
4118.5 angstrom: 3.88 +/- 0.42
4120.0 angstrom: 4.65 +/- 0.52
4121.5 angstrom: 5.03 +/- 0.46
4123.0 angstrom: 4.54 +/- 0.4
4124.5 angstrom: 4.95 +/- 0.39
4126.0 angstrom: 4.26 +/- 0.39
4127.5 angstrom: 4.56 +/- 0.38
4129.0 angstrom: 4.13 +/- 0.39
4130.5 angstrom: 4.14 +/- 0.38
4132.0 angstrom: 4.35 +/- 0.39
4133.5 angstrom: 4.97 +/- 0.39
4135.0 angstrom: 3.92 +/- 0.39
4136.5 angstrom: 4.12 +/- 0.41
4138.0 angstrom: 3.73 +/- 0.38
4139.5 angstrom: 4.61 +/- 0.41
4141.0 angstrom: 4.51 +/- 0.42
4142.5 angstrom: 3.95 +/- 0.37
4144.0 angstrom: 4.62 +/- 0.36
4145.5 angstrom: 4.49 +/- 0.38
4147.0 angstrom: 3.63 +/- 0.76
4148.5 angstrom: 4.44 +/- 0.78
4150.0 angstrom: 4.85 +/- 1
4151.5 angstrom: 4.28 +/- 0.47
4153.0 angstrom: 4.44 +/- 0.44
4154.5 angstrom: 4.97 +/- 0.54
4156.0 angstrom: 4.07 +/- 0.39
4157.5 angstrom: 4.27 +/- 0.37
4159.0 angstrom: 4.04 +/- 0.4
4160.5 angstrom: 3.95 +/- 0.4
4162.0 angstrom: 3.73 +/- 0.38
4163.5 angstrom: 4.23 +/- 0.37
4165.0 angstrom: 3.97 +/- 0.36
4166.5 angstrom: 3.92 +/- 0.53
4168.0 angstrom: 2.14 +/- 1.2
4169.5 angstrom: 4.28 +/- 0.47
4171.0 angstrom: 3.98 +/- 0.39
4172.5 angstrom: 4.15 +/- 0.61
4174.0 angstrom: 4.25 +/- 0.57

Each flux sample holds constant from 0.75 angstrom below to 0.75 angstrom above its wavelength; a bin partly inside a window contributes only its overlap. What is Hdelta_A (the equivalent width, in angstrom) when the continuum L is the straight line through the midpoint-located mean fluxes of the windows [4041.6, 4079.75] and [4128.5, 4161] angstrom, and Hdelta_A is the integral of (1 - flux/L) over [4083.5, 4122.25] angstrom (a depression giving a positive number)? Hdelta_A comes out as -2.1 angstrom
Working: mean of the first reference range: 4.31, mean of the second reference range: 4.3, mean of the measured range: 4.53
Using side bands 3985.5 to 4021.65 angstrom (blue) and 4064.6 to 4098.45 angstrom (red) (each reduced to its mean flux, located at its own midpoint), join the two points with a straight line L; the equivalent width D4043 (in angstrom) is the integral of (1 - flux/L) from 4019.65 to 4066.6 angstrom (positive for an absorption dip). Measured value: 3.3 angstrom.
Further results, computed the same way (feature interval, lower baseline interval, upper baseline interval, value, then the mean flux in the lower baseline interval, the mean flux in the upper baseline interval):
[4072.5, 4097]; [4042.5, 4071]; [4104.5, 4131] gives -2.31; 4.18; 4.38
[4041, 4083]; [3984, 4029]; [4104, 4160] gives 0.20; 4.3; 4.36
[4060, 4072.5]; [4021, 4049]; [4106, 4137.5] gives -0.33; 4.09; 4.37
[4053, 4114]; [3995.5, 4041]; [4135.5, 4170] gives -3.57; 4.3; 4.14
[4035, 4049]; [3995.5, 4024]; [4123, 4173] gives 0.73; 4.37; 4.21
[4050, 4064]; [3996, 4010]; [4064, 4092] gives 0.09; 4.34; 4.46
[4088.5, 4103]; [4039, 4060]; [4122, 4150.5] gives -1.30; 4.15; 4.36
